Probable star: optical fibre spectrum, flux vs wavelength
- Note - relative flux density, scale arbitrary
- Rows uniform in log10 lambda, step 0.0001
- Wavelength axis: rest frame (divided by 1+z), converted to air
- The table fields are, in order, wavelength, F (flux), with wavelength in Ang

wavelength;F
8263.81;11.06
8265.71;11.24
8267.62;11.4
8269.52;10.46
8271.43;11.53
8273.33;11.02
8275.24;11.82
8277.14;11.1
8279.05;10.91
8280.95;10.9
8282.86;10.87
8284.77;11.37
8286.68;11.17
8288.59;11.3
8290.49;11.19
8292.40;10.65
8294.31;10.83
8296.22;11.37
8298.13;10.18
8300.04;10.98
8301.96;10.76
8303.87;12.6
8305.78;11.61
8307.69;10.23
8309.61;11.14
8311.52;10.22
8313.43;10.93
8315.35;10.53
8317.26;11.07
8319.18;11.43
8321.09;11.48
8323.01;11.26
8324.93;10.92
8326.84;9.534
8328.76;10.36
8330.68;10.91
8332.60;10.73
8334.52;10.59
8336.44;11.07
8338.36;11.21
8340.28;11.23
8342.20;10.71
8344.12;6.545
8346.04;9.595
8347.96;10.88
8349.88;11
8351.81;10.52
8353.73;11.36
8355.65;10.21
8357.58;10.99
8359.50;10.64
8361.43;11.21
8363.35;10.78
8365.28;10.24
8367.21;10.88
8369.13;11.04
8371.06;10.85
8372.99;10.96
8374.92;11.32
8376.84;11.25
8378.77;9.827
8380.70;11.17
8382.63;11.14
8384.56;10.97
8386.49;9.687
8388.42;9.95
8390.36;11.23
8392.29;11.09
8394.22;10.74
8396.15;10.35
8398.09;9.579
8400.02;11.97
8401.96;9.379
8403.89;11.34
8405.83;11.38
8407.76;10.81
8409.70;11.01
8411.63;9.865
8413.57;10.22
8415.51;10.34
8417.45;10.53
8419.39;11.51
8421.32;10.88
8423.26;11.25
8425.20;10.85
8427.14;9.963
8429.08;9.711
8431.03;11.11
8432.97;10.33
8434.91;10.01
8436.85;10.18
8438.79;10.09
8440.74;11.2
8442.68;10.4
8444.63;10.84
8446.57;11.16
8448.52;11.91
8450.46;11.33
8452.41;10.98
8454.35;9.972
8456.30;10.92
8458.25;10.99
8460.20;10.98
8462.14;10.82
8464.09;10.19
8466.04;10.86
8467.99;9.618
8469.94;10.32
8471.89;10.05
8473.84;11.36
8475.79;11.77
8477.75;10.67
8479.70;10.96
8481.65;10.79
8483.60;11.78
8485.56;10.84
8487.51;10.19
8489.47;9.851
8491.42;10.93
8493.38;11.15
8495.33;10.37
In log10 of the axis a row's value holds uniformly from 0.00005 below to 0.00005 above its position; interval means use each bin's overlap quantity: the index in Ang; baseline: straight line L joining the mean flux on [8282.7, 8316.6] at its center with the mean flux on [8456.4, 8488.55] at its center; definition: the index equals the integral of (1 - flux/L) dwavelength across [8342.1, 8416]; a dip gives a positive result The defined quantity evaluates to 2.0 Ang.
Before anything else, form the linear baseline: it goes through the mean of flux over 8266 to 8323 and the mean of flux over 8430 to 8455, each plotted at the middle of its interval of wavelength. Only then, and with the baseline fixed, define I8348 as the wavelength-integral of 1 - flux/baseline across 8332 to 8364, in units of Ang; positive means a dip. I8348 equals 1.2 Ang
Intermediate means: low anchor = 11.1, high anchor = 10.7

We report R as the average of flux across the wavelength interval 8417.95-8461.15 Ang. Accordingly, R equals 10.8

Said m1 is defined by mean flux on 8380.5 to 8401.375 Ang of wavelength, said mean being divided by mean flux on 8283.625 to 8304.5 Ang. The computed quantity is 1.0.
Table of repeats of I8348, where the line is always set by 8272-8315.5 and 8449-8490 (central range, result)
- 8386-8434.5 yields 1.09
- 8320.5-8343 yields 0.32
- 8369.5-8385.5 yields -0.05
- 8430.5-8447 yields 0.37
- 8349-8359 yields 0.12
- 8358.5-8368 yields 0.16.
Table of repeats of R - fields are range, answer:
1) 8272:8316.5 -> 11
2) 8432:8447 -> 10.5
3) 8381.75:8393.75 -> 10.7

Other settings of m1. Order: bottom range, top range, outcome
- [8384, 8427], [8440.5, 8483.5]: 1.02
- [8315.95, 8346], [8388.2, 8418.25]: 1.01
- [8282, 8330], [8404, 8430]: 0.97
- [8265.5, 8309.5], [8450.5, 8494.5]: 0.97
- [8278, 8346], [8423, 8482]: 0.99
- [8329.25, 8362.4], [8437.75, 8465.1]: 1.03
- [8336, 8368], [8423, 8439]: 0.98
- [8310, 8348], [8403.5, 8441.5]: 1.00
